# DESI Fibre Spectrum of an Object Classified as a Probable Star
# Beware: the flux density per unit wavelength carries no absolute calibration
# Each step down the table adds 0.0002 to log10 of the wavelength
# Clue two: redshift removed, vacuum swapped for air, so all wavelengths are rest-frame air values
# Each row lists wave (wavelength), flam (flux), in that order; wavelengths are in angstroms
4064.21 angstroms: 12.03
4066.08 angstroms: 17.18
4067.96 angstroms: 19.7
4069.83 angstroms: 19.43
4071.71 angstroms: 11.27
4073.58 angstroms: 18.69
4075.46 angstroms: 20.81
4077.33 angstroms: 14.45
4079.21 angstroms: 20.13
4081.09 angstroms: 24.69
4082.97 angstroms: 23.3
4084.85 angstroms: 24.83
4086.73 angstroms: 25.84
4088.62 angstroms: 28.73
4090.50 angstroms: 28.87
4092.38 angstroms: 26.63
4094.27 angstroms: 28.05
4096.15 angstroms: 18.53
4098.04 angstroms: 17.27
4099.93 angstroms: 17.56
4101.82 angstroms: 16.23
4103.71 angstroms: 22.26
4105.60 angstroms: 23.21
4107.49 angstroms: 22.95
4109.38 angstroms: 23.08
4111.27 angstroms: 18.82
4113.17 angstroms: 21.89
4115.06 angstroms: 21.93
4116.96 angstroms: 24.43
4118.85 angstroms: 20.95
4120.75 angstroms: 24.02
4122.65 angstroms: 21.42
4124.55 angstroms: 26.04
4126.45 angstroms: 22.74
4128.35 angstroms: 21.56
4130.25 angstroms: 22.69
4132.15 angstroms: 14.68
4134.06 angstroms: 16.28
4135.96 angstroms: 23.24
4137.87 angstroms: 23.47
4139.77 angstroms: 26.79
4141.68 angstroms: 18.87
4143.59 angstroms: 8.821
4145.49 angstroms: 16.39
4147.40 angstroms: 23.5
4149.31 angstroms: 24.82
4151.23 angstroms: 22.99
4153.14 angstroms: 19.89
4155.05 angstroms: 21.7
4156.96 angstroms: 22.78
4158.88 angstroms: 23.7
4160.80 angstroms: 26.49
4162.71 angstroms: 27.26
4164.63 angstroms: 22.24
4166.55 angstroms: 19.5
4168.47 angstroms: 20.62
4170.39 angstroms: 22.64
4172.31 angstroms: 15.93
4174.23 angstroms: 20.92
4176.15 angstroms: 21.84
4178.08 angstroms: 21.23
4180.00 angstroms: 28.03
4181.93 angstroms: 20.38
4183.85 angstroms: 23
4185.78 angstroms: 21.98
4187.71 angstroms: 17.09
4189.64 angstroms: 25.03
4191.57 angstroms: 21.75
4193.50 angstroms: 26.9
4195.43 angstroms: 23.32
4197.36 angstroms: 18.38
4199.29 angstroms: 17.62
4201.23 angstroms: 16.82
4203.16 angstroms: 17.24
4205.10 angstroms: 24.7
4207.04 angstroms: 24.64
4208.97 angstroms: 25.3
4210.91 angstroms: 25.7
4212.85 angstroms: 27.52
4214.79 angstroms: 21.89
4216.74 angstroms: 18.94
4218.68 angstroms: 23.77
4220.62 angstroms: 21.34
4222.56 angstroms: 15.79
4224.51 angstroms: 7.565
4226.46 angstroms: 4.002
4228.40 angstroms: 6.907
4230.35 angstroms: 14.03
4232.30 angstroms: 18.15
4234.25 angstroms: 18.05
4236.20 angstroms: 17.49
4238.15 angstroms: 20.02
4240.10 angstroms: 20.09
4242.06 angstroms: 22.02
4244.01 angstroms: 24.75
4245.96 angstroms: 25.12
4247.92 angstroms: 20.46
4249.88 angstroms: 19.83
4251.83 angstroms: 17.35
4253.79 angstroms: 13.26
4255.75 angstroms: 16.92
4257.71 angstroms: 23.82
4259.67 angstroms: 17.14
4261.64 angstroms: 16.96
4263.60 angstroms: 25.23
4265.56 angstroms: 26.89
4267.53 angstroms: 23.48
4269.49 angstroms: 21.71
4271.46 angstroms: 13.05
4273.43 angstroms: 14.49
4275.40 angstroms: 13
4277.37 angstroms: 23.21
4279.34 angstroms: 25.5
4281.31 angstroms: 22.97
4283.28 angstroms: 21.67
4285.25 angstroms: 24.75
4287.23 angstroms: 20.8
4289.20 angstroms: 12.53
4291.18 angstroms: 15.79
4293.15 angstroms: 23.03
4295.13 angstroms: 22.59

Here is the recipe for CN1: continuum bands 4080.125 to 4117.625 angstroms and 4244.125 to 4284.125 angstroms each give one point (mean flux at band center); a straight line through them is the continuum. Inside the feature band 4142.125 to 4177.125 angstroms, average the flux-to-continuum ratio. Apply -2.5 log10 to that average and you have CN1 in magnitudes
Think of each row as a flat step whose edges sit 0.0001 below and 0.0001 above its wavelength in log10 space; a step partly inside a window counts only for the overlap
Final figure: 0.04 mag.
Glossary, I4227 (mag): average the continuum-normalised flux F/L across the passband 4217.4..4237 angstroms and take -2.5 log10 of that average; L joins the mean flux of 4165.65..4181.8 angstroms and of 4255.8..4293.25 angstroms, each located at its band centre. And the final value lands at 0.37 mag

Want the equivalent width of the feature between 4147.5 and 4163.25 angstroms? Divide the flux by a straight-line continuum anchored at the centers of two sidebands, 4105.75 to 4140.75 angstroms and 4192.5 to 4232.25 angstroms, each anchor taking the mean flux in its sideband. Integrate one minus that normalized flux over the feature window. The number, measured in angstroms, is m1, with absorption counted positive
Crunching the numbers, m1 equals -2.0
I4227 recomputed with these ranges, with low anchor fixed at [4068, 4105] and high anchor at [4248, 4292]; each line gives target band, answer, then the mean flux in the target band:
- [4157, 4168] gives -0.14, 23.6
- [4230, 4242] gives 0.08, 18.5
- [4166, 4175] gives 0.04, 19.9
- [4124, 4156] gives 0.01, 20.8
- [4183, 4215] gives -0.10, 22.3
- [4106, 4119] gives -0.05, 22.1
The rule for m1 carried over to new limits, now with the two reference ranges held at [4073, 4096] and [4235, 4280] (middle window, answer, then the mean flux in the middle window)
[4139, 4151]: 1.3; 19.9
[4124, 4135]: 1.1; 20.5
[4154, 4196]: -1.4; 22.5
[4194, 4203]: 0.8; 19.3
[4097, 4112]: 2.0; 20.2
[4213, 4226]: 1.6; 18.2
